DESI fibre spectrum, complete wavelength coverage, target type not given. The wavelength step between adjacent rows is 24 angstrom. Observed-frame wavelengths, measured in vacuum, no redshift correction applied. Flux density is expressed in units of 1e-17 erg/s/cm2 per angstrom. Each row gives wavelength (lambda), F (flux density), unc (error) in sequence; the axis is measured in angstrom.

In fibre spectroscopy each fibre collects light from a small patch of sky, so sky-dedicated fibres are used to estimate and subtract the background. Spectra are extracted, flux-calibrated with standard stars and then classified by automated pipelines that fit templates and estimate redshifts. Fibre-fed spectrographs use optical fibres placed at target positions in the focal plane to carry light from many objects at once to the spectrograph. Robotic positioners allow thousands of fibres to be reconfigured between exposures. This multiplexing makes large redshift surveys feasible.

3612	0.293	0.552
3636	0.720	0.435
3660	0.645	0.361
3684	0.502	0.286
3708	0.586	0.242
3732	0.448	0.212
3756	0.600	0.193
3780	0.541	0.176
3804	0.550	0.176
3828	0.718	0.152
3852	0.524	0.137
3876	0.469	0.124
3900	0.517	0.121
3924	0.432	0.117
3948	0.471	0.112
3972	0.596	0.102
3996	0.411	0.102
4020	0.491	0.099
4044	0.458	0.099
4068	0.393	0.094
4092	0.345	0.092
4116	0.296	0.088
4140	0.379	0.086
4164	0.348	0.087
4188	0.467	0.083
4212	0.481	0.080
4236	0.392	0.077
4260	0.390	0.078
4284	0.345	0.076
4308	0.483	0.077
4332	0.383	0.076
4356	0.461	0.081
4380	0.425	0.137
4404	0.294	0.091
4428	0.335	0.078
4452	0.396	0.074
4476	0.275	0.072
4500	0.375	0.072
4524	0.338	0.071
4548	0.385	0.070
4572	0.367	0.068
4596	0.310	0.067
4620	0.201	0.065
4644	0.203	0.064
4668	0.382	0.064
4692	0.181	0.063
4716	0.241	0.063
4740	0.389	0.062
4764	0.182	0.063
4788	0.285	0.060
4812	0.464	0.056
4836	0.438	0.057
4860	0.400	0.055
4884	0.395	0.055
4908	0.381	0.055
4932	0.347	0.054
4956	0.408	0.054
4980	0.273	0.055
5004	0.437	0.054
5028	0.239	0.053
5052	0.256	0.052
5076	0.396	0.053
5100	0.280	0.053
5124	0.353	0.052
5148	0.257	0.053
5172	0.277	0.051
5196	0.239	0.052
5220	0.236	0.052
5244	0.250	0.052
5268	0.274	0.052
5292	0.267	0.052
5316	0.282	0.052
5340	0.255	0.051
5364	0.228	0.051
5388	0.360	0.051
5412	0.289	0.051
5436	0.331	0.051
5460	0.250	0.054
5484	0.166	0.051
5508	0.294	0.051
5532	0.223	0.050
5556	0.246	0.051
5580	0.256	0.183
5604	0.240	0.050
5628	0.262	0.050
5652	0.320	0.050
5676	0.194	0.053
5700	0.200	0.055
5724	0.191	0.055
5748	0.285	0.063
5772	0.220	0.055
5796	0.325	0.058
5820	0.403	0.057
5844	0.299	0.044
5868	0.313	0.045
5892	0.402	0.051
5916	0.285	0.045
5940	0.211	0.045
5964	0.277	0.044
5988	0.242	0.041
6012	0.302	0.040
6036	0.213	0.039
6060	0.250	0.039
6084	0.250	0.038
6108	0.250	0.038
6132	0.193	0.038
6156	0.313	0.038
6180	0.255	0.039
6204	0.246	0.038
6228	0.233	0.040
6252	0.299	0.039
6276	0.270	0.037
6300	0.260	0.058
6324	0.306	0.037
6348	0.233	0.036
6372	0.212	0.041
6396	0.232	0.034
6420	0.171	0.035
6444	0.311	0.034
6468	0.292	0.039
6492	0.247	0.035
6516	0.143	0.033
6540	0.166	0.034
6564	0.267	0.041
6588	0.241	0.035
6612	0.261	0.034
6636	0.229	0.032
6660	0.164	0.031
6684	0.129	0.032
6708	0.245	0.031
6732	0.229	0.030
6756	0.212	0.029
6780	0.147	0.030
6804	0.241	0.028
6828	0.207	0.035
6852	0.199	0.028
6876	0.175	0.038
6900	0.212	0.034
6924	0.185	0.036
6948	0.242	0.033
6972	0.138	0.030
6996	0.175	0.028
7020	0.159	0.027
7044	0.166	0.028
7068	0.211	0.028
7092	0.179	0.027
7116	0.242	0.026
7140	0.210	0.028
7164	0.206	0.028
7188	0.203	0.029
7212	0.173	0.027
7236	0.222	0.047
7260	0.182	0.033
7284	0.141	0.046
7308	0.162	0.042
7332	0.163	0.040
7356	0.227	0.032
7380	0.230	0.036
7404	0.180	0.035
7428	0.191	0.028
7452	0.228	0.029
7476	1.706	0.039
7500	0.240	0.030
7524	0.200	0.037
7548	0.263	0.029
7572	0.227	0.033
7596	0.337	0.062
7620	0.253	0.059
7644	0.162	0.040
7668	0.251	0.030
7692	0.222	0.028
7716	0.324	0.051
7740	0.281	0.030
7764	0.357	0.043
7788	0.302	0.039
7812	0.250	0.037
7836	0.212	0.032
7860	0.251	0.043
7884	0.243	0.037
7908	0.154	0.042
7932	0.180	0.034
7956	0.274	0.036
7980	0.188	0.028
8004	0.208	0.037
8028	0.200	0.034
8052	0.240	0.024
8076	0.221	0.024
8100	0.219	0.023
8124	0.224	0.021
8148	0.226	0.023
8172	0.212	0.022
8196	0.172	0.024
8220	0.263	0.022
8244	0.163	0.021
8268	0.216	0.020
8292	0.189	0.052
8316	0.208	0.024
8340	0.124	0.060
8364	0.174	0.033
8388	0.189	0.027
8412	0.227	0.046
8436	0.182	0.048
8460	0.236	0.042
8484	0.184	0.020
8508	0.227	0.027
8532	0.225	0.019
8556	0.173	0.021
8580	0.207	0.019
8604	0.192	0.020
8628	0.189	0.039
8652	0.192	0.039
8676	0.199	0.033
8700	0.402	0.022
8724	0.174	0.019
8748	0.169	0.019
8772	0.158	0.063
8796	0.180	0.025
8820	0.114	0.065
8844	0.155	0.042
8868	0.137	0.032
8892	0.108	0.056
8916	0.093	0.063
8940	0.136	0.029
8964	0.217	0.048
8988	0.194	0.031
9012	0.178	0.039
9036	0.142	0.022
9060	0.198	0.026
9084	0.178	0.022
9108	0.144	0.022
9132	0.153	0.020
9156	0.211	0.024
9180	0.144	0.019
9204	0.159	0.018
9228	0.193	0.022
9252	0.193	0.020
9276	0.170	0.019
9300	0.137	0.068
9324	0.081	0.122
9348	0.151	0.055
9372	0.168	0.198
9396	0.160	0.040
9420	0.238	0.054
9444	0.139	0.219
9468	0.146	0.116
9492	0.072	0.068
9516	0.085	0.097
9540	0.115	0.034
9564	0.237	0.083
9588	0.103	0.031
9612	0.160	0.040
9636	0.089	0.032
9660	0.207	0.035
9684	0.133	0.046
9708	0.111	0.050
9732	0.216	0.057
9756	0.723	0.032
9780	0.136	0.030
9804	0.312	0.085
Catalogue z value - 1.00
